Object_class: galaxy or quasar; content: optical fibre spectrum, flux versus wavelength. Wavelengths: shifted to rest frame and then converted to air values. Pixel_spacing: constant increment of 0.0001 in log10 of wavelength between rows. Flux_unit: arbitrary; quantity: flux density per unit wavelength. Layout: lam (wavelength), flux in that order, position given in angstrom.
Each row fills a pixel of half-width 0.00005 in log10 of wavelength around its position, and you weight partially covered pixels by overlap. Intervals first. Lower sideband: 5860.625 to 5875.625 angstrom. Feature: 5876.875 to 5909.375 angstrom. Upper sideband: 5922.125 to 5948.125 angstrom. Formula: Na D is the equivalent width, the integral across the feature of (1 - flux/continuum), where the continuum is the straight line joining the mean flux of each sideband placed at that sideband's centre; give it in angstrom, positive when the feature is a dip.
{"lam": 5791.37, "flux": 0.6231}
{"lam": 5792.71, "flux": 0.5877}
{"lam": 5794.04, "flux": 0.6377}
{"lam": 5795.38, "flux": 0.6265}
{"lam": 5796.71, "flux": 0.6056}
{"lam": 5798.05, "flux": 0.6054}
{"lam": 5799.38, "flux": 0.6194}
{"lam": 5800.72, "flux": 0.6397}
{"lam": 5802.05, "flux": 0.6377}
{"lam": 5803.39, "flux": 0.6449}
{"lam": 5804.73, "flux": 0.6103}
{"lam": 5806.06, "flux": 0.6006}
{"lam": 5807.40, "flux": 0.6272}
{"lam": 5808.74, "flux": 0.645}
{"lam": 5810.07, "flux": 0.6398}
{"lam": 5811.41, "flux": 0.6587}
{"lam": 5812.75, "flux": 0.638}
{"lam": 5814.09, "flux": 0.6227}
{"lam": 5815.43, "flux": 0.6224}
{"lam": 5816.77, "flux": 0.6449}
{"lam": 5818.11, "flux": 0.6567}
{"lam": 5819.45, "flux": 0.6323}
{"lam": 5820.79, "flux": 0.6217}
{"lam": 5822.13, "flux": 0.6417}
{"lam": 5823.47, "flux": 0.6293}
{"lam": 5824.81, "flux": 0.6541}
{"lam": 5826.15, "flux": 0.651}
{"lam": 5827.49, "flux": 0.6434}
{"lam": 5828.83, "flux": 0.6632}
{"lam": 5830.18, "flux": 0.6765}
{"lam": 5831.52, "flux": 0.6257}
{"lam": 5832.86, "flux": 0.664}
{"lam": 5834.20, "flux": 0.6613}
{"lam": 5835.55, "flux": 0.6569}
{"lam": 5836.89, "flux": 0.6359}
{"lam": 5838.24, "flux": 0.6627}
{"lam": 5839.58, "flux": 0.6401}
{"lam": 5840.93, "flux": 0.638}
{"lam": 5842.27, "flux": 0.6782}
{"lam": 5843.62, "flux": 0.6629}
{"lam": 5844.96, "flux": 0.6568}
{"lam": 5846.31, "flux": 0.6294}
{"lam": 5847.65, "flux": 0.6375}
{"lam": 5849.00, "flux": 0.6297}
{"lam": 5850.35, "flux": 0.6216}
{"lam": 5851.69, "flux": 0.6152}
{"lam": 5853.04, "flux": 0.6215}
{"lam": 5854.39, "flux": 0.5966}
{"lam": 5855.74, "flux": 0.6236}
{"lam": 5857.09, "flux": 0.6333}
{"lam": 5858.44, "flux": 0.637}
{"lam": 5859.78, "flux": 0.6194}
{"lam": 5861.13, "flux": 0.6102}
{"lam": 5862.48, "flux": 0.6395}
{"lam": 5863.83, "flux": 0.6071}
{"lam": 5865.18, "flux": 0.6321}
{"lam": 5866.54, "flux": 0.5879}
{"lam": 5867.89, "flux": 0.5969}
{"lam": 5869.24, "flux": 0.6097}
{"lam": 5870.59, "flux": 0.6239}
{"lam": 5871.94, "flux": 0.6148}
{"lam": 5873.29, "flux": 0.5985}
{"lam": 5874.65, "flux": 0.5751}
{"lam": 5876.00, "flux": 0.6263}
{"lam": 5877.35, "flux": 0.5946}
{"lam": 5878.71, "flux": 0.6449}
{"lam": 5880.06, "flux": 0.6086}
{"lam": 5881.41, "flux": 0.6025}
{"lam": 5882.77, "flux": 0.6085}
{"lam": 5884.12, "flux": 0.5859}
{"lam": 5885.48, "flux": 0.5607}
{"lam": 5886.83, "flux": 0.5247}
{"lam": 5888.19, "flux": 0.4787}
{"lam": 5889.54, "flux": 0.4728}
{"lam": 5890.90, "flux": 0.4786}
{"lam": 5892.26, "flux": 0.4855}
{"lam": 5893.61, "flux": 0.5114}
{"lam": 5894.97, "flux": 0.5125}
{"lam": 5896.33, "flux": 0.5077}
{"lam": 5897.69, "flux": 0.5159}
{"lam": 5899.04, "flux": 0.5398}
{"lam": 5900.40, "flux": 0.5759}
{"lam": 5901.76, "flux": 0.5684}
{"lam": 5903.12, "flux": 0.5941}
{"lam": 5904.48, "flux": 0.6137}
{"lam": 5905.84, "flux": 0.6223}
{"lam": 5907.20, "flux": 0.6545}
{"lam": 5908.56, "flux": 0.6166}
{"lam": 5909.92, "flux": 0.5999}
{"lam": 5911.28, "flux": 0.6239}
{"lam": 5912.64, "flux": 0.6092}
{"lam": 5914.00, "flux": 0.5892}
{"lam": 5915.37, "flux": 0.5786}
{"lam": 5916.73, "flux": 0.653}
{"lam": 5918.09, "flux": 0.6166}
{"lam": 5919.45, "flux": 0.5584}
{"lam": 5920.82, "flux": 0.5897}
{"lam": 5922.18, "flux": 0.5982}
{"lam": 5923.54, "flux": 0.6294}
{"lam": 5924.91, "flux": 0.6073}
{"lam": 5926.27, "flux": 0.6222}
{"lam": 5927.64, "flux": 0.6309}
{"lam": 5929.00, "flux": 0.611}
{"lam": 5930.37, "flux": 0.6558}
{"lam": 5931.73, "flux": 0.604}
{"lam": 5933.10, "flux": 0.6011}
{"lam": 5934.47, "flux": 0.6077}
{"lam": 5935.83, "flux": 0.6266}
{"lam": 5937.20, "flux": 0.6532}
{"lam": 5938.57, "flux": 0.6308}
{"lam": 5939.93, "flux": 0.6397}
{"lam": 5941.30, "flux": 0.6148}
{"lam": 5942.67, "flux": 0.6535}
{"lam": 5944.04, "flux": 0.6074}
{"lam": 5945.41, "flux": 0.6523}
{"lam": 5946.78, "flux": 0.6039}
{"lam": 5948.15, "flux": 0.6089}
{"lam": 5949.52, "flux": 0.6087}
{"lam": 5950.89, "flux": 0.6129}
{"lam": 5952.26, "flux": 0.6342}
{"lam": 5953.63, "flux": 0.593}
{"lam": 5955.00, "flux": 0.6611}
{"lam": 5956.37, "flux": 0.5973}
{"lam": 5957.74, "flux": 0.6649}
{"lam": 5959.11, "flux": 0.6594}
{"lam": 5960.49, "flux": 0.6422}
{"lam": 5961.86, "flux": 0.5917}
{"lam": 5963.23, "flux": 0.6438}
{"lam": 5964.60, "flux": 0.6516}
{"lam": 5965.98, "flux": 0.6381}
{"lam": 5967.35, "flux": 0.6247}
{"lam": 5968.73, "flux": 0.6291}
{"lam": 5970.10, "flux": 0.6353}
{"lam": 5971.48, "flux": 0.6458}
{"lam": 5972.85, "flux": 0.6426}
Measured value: 2.8 angstrom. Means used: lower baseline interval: 0.609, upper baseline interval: 0.624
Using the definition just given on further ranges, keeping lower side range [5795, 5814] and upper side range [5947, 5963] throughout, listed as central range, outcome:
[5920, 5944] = 0.2 angstrom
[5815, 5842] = -0.8 angstrom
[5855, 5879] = 0.5 angstrom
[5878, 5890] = 1.1 angstrom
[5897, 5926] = 1.3 angstrom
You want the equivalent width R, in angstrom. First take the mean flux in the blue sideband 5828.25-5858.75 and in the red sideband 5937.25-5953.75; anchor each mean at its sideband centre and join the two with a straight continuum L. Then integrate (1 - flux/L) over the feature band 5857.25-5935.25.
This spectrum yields 5.2 angstrom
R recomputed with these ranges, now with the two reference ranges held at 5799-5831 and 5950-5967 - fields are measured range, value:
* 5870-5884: 0.60 angstrom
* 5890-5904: 2.33 angstrom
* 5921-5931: 0.21 angstrom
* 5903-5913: 0.25 angstrom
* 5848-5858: 0.25 angstrom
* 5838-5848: -0.21 angstrom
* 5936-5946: -0.04 angstrom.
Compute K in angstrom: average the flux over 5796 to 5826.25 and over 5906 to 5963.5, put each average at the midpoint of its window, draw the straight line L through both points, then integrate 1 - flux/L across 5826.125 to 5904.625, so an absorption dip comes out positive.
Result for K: 3.1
